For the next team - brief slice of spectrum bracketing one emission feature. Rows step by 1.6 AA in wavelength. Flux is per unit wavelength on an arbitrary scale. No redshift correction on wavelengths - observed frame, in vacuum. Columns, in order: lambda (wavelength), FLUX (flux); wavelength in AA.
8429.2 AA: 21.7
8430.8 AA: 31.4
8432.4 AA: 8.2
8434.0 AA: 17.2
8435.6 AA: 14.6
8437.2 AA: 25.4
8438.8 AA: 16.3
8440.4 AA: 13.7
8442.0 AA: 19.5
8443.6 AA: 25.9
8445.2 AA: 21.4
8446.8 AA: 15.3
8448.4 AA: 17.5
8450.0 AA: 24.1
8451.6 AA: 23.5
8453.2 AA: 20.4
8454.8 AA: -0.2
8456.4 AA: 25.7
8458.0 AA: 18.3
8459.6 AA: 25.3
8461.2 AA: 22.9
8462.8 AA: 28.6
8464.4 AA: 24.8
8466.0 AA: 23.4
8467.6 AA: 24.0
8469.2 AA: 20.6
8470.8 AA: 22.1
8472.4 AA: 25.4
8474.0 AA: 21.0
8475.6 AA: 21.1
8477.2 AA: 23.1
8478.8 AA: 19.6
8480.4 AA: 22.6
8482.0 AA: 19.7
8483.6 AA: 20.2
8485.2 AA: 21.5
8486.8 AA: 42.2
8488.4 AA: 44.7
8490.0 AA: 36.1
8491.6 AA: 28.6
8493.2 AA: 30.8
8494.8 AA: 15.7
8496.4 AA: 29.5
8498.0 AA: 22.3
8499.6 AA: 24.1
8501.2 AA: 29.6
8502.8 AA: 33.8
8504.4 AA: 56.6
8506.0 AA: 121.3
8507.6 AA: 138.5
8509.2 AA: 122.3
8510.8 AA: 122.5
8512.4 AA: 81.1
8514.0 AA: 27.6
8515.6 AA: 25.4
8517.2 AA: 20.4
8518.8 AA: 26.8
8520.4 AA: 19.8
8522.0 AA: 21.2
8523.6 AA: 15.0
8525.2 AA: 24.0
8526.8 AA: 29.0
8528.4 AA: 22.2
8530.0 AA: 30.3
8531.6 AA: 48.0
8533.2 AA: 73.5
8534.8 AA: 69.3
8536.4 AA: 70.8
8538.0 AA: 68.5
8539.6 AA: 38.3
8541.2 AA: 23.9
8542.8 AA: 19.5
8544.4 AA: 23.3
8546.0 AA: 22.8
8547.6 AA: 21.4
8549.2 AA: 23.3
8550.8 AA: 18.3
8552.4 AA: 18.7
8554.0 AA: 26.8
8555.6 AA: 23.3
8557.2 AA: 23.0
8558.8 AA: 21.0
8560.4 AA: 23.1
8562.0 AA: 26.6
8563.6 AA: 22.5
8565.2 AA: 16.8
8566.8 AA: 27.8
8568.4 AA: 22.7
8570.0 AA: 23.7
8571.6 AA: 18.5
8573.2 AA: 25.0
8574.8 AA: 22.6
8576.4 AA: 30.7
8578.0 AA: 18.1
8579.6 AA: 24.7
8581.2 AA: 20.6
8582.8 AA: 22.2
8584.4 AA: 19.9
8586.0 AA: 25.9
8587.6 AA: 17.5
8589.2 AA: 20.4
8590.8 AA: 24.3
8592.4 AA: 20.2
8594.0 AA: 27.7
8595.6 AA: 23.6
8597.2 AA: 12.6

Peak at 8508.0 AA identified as Halpha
